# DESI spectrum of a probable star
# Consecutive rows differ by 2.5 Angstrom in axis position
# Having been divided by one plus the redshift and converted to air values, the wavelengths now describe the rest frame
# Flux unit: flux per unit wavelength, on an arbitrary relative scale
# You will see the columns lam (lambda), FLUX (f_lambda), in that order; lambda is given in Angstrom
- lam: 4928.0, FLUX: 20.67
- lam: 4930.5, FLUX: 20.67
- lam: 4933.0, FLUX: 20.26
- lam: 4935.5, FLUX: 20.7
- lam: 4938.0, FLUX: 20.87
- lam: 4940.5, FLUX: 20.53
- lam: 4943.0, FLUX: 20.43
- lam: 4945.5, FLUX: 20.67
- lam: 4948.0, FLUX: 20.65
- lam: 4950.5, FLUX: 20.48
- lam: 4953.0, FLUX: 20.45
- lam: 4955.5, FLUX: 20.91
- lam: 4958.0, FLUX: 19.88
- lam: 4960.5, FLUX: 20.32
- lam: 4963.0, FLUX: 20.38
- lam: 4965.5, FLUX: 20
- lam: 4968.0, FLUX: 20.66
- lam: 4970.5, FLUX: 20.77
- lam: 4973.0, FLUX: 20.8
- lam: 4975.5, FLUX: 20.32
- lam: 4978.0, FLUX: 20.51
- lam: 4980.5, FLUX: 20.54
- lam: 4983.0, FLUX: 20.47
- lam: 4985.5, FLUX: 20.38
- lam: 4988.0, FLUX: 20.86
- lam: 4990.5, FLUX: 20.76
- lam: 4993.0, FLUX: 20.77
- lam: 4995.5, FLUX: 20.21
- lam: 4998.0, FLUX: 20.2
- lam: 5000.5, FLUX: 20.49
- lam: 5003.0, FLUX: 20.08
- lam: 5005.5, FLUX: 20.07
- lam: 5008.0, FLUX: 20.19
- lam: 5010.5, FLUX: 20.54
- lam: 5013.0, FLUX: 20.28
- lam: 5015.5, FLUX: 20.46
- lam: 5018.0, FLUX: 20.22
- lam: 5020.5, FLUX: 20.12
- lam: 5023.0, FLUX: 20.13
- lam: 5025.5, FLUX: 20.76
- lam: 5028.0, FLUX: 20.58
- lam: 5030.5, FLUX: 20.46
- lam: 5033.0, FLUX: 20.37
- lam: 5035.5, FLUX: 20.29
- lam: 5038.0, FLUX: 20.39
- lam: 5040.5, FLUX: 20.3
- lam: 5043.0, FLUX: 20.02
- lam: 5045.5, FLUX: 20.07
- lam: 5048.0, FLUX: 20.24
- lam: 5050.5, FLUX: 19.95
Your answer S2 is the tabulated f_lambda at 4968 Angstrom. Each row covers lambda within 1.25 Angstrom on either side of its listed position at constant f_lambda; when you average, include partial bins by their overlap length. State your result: 20.66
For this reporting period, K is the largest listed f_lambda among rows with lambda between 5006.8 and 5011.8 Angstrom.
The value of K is 20.54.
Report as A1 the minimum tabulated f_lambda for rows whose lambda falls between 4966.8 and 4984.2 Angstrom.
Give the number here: 20.32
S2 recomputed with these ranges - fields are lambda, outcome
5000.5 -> 20.49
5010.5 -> 20.54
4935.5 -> 20.7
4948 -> 20.65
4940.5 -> 20.53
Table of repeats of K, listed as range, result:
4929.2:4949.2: 20.87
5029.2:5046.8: 20.46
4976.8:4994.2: 20.86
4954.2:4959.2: 20.91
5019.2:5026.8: 20.76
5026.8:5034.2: 20.58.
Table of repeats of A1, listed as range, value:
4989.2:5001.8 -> 20.2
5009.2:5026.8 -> 20.12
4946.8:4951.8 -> 20.48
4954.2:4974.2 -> 19.88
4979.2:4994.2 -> 20.38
